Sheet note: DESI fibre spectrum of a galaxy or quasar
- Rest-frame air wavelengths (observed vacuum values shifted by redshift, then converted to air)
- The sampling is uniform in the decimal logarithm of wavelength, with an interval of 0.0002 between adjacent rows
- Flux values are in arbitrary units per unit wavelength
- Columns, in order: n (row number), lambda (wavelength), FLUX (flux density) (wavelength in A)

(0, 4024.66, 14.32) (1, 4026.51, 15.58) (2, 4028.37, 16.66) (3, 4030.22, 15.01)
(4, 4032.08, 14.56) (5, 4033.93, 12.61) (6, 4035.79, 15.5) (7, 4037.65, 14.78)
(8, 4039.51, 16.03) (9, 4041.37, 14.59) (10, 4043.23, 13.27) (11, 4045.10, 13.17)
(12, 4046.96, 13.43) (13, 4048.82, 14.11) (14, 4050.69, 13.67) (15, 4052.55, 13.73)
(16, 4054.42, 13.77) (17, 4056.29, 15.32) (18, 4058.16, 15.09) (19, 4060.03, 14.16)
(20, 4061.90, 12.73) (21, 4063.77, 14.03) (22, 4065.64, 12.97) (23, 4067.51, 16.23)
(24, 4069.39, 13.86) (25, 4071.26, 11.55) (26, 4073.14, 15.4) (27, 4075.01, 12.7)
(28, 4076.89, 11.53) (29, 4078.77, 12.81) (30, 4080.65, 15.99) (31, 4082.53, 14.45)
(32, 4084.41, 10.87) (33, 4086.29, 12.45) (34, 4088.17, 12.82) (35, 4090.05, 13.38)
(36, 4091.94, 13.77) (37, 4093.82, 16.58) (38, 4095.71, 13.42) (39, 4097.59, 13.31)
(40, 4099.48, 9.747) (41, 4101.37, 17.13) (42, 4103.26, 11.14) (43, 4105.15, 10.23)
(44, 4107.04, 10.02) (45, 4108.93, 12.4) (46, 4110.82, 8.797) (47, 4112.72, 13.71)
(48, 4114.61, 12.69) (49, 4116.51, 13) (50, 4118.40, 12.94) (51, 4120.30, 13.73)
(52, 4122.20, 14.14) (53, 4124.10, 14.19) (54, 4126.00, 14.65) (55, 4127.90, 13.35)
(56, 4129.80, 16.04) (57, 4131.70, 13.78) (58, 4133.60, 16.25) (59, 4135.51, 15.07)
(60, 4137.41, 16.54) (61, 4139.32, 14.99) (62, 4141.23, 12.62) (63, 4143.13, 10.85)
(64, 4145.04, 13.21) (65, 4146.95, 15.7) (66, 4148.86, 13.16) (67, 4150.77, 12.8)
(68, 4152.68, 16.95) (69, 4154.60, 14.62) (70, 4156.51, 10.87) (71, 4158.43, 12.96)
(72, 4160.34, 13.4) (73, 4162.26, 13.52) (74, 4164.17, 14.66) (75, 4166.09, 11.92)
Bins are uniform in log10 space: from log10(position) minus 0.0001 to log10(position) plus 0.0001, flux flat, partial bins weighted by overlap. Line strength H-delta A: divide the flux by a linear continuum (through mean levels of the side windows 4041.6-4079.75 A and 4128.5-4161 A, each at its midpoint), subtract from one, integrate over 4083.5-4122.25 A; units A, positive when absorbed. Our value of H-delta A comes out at 3.49 A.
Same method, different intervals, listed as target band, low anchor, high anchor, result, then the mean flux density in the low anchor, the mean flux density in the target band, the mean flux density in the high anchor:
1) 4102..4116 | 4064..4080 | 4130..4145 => 2.5 A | 13.5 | 11.5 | 14.3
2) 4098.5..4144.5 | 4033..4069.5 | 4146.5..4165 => 2.2 A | 14.2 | 13.3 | 13.8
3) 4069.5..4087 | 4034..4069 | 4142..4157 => 1.1 A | 14.2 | 13.1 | 13.6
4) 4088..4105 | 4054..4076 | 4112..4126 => 0.5 A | 14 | 13.4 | 13.6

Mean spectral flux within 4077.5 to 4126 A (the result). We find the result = 13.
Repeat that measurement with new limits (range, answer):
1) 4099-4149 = 13.4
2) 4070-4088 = 13.1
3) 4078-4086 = 13.5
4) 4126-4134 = 14.7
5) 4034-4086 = 13.9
